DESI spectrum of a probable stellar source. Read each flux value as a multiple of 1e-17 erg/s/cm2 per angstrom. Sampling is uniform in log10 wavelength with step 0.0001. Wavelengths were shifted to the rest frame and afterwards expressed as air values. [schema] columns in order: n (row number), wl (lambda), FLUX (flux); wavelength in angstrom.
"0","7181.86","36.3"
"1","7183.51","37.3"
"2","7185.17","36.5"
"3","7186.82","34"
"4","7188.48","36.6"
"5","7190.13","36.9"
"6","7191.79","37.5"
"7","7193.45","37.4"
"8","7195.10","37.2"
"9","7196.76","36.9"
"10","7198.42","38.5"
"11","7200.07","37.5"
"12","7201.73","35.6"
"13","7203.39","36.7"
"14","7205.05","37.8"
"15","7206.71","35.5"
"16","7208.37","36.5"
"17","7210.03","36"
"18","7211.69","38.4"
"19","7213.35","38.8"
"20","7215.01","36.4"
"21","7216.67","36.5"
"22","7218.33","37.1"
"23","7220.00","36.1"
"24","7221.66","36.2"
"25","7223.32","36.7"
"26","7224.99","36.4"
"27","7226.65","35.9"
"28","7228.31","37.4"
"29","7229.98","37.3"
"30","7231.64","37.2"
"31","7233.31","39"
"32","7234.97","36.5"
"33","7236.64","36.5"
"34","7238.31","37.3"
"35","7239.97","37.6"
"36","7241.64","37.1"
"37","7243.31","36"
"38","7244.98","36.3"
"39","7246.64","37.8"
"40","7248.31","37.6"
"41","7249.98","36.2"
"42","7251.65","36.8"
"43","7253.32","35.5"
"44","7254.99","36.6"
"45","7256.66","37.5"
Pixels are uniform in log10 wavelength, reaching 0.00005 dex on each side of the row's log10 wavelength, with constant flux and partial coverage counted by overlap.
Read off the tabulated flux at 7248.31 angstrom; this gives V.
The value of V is 37.6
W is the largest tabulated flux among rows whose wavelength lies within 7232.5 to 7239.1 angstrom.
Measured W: 39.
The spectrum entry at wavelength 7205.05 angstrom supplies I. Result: 37.8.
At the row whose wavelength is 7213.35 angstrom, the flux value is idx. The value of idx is 38.8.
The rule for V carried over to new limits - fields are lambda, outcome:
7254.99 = 36.6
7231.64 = 37.2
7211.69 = 38.4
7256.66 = 37.5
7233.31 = 39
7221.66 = 36.2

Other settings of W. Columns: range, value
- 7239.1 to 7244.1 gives 37.6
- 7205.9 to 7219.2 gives 38.8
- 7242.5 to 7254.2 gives 37.8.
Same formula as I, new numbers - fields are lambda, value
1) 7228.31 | 37.4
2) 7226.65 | 35.9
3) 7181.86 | 36.3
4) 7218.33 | 37.1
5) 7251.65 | 36.8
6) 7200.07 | 37.5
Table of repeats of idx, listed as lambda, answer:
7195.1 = 37.2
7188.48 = 36.6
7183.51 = 37.3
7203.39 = 36.7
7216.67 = 36.5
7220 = 36.1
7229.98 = 37.3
